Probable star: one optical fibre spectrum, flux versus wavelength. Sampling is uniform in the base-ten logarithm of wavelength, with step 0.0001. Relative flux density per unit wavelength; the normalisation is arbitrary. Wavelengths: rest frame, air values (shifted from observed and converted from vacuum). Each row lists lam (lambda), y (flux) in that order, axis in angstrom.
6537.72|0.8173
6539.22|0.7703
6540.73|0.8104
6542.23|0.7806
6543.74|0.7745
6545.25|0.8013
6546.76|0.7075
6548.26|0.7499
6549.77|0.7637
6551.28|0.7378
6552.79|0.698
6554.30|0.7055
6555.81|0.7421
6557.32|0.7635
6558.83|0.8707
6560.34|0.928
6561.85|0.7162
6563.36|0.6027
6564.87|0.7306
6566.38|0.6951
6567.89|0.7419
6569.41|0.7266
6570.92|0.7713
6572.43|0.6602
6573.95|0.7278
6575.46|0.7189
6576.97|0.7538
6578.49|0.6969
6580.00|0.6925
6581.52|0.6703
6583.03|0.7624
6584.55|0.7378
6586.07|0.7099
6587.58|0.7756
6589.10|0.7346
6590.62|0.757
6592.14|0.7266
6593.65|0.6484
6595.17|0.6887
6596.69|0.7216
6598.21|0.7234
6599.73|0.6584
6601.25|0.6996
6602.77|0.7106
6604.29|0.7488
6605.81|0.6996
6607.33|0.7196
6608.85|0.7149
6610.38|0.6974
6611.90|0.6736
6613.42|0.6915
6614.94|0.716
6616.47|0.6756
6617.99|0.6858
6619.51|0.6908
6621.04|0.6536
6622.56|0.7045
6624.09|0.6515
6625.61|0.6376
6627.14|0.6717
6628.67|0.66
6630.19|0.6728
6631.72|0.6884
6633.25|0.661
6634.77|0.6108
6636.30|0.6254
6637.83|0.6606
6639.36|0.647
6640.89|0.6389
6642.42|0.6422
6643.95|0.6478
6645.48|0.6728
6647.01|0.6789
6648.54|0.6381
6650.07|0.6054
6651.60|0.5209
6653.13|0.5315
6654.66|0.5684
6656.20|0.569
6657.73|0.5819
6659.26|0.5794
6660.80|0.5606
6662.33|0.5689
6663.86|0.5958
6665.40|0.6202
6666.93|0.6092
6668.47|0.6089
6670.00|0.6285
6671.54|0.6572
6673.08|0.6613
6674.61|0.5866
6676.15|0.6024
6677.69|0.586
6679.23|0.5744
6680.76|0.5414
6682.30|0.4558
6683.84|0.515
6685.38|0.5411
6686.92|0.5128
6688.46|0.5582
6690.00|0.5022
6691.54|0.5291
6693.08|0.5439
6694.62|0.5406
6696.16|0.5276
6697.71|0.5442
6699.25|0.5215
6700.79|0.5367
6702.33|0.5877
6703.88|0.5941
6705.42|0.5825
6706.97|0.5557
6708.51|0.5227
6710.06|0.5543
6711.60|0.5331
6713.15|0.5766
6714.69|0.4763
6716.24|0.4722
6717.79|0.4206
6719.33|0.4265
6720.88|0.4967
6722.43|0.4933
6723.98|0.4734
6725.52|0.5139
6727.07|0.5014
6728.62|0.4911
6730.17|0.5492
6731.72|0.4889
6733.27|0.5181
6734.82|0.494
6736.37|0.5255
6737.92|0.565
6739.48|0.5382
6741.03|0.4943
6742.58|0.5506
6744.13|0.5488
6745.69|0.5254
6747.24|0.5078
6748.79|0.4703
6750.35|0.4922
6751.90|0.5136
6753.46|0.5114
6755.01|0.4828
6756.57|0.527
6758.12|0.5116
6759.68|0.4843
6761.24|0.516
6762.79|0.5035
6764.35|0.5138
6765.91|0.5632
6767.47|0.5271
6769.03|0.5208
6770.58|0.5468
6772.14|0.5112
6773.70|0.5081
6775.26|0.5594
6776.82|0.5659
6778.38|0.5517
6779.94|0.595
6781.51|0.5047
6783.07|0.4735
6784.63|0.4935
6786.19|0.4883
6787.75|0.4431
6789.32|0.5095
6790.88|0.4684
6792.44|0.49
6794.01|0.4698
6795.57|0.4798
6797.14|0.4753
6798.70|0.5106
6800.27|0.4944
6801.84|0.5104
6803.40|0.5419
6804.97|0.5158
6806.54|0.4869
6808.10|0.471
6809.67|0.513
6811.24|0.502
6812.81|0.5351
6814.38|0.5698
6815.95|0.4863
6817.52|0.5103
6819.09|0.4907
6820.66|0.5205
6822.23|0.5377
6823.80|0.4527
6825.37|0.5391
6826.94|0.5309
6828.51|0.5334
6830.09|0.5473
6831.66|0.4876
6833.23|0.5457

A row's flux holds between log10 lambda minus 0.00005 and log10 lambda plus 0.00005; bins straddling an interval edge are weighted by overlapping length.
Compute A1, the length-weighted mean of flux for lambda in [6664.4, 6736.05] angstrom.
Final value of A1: 0.54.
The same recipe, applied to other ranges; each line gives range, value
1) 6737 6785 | 0.522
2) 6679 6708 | 0.54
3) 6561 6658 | 0.681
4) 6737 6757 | 0.517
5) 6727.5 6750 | 0.518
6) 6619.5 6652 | 0.649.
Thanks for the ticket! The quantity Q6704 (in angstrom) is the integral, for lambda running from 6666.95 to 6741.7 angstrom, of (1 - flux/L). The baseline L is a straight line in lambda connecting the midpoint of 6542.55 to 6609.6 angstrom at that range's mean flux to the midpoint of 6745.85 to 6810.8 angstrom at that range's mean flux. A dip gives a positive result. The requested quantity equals 6.7 angstrom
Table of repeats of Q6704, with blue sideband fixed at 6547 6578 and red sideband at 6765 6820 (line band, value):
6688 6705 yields 1.72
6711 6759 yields 5.20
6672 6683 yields 0.88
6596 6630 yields -0.07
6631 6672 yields 2.27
